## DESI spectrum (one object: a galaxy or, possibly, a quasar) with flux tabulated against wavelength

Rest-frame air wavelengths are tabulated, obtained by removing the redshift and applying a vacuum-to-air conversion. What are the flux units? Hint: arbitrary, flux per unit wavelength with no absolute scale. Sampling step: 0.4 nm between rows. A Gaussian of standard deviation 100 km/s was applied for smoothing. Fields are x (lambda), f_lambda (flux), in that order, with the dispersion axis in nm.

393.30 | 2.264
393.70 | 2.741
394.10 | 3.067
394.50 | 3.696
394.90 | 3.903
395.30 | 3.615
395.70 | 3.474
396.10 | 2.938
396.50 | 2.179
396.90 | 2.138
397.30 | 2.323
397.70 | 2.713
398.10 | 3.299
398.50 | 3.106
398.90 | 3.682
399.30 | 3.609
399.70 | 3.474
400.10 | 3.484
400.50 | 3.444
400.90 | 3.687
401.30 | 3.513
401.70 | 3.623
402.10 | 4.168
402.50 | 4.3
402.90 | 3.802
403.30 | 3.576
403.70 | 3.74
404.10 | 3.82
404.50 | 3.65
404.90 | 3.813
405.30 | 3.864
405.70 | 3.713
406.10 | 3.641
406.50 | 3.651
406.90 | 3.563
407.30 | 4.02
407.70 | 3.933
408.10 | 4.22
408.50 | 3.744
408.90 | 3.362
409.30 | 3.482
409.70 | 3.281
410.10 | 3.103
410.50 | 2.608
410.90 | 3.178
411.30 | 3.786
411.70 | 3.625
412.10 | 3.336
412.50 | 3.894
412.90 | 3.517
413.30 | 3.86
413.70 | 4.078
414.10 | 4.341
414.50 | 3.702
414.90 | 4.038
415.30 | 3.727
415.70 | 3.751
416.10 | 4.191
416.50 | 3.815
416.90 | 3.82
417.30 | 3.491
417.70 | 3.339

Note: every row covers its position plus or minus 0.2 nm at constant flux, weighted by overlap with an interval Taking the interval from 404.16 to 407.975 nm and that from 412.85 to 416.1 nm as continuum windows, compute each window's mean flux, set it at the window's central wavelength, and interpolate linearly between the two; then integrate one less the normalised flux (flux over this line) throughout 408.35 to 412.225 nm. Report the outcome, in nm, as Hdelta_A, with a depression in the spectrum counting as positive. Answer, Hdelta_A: 0.50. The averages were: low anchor 3.77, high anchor 3.91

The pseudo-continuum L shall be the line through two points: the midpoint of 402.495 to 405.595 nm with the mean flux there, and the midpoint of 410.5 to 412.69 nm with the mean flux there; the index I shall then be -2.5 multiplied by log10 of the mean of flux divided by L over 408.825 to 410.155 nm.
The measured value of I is 0.08 mag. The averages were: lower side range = 3.79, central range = 3.32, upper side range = 3.48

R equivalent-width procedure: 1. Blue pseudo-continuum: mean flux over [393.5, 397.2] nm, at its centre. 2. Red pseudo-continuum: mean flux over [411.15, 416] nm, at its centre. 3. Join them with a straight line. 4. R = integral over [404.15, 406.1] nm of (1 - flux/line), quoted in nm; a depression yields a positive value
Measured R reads -0.16 nm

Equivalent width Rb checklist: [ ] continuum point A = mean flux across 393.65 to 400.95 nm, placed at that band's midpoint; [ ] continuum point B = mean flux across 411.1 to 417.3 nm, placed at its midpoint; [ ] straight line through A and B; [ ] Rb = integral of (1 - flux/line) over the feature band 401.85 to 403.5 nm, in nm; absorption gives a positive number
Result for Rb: -0.275 nm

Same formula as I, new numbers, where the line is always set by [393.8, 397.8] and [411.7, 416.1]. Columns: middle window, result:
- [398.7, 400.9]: -0.12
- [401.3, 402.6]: -0.19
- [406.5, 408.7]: -0.10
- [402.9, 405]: -0.11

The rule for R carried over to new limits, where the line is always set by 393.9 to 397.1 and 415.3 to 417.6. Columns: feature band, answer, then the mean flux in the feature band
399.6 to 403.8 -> -0.50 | 3.72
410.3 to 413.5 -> 0.15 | 3.48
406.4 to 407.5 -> -0.08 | 3.75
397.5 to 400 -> -0.07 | 3.32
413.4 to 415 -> -0.14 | 4.03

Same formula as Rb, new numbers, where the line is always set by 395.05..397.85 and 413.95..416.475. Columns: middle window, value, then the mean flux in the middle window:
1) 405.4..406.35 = -0.093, 3.7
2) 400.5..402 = -0.262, 3.62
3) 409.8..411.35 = 0.230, 3.12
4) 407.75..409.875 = -0.060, 3.64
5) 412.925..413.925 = -0.018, 3.9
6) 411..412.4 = 0.056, 3.58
